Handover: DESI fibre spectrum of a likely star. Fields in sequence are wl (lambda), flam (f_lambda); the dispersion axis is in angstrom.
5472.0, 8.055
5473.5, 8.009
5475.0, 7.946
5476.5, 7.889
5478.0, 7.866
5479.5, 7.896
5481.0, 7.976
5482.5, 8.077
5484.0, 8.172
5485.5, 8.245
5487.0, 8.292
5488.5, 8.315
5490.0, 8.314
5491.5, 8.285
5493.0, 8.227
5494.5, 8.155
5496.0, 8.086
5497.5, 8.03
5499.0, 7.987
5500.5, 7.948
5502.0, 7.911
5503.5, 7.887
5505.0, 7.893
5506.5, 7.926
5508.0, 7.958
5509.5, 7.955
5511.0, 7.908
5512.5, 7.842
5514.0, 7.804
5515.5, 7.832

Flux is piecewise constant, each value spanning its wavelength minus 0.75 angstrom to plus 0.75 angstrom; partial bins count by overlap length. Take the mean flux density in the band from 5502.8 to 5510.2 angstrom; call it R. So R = 7.92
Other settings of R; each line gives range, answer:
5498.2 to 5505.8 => 7.93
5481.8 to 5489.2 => 8.22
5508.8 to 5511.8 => 7.93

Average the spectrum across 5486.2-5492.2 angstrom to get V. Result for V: 8.3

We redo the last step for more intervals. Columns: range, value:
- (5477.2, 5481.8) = 7.91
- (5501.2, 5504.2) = 7.9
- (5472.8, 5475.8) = 7.98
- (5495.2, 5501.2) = 8.01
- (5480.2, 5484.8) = 8.07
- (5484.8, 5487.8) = 8.27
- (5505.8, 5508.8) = 7.94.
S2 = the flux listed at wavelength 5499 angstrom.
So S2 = 7.987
